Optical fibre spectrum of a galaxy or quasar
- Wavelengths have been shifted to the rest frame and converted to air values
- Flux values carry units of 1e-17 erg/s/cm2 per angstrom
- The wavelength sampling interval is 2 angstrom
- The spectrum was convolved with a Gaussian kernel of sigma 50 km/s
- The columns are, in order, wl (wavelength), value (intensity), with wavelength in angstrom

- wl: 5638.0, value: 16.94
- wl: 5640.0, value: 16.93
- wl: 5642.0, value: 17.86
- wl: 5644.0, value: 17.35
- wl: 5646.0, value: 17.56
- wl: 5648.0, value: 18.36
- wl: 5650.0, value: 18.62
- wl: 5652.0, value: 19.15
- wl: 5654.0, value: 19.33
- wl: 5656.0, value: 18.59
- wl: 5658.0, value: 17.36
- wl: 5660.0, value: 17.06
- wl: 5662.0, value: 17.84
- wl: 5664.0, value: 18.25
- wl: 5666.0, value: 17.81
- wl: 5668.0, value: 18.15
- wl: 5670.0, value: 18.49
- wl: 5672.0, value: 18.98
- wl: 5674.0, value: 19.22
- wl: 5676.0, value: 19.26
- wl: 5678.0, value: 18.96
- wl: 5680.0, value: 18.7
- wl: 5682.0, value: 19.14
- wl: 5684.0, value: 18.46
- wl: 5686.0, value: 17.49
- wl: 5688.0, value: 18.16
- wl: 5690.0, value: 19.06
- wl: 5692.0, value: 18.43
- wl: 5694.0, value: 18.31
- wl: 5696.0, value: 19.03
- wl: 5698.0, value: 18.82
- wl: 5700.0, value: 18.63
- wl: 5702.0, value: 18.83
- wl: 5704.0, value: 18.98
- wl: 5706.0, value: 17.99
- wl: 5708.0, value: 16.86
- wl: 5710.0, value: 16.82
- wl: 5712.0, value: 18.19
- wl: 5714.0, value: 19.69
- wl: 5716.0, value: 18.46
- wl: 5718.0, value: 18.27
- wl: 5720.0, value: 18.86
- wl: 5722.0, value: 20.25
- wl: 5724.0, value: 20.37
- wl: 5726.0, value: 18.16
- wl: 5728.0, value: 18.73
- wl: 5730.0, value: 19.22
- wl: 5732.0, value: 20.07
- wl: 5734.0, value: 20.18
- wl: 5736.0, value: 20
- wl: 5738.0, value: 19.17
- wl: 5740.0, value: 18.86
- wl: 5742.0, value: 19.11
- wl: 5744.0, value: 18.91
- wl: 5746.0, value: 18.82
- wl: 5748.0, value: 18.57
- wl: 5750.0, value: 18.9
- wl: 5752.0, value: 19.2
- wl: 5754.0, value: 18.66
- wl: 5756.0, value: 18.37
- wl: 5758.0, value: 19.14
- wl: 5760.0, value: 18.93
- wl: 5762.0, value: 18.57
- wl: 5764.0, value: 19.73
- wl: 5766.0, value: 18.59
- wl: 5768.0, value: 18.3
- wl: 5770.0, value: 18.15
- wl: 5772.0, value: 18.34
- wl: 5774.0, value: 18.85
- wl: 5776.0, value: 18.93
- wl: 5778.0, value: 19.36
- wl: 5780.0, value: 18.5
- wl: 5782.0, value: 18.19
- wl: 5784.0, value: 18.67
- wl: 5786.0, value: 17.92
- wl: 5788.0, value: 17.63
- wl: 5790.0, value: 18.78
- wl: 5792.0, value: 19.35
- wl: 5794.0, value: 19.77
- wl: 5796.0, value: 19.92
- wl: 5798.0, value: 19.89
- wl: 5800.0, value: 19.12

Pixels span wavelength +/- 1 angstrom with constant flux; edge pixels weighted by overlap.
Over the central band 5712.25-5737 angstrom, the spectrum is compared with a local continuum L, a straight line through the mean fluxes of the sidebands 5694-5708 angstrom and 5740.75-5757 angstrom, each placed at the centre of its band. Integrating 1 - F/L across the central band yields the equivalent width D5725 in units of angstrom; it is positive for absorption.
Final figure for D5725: -0.8 angstrom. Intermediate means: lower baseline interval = 18.6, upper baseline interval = 18.8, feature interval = 19.3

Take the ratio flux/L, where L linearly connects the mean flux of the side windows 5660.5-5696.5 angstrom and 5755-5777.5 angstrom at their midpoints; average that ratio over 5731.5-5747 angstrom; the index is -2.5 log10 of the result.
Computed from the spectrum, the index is -0.04 mag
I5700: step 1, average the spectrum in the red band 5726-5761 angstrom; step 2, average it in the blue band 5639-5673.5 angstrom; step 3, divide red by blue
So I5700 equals 1.05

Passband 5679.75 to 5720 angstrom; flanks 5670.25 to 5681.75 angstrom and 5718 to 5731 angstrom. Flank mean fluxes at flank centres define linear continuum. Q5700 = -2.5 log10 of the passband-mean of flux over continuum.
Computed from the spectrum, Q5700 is 0.039 mag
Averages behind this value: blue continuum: 19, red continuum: 19.2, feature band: 18.4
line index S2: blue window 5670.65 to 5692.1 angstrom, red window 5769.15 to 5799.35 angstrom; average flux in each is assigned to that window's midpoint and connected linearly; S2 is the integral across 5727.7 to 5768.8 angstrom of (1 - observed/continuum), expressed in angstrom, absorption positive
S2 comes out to -0.6 angstrom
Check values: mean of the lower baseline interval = 18.7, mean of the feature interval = 19.1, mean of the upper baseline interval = 18.8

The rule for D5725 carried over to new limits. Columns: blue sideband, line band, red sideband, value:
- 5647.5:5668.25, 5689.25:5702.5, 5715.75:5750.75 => 0.0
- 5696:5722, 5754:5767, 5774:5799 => -0.1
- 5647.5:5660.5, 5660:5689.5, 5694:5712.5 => -0.2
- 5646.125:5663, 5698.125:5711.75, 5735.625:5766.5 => 0.4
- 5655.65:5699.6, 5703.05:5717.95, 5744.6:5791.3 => 0.3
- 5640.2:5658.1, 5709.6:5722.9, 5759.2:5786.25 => -0.2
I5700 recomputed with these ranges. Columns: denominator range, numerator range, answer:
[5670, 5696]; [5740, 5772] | 1.01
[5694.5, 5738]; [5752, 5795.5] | 0.99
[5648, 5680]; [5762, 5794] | 1.01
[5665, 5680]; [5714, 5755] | 1.02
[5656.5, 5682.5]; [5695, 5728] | 1.01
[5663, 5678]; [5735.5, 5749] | 1.02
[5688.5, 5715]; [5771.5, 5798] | 1.02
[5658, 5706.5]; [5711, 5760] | 1.03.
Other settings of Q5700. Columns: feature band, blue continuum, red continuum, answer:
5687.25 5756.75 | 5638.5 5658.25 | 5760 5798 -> -0.020 mag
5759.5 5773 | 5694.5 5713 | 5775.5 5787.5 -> -0.010 mag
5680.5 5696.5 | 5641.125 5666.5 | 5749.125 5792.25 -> -0.014 mag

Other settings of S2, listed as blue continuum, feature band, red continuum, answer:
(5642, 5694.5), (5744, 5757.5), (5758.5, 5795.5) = -0.1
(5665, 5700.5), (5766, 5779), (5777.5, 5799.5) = 0.1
